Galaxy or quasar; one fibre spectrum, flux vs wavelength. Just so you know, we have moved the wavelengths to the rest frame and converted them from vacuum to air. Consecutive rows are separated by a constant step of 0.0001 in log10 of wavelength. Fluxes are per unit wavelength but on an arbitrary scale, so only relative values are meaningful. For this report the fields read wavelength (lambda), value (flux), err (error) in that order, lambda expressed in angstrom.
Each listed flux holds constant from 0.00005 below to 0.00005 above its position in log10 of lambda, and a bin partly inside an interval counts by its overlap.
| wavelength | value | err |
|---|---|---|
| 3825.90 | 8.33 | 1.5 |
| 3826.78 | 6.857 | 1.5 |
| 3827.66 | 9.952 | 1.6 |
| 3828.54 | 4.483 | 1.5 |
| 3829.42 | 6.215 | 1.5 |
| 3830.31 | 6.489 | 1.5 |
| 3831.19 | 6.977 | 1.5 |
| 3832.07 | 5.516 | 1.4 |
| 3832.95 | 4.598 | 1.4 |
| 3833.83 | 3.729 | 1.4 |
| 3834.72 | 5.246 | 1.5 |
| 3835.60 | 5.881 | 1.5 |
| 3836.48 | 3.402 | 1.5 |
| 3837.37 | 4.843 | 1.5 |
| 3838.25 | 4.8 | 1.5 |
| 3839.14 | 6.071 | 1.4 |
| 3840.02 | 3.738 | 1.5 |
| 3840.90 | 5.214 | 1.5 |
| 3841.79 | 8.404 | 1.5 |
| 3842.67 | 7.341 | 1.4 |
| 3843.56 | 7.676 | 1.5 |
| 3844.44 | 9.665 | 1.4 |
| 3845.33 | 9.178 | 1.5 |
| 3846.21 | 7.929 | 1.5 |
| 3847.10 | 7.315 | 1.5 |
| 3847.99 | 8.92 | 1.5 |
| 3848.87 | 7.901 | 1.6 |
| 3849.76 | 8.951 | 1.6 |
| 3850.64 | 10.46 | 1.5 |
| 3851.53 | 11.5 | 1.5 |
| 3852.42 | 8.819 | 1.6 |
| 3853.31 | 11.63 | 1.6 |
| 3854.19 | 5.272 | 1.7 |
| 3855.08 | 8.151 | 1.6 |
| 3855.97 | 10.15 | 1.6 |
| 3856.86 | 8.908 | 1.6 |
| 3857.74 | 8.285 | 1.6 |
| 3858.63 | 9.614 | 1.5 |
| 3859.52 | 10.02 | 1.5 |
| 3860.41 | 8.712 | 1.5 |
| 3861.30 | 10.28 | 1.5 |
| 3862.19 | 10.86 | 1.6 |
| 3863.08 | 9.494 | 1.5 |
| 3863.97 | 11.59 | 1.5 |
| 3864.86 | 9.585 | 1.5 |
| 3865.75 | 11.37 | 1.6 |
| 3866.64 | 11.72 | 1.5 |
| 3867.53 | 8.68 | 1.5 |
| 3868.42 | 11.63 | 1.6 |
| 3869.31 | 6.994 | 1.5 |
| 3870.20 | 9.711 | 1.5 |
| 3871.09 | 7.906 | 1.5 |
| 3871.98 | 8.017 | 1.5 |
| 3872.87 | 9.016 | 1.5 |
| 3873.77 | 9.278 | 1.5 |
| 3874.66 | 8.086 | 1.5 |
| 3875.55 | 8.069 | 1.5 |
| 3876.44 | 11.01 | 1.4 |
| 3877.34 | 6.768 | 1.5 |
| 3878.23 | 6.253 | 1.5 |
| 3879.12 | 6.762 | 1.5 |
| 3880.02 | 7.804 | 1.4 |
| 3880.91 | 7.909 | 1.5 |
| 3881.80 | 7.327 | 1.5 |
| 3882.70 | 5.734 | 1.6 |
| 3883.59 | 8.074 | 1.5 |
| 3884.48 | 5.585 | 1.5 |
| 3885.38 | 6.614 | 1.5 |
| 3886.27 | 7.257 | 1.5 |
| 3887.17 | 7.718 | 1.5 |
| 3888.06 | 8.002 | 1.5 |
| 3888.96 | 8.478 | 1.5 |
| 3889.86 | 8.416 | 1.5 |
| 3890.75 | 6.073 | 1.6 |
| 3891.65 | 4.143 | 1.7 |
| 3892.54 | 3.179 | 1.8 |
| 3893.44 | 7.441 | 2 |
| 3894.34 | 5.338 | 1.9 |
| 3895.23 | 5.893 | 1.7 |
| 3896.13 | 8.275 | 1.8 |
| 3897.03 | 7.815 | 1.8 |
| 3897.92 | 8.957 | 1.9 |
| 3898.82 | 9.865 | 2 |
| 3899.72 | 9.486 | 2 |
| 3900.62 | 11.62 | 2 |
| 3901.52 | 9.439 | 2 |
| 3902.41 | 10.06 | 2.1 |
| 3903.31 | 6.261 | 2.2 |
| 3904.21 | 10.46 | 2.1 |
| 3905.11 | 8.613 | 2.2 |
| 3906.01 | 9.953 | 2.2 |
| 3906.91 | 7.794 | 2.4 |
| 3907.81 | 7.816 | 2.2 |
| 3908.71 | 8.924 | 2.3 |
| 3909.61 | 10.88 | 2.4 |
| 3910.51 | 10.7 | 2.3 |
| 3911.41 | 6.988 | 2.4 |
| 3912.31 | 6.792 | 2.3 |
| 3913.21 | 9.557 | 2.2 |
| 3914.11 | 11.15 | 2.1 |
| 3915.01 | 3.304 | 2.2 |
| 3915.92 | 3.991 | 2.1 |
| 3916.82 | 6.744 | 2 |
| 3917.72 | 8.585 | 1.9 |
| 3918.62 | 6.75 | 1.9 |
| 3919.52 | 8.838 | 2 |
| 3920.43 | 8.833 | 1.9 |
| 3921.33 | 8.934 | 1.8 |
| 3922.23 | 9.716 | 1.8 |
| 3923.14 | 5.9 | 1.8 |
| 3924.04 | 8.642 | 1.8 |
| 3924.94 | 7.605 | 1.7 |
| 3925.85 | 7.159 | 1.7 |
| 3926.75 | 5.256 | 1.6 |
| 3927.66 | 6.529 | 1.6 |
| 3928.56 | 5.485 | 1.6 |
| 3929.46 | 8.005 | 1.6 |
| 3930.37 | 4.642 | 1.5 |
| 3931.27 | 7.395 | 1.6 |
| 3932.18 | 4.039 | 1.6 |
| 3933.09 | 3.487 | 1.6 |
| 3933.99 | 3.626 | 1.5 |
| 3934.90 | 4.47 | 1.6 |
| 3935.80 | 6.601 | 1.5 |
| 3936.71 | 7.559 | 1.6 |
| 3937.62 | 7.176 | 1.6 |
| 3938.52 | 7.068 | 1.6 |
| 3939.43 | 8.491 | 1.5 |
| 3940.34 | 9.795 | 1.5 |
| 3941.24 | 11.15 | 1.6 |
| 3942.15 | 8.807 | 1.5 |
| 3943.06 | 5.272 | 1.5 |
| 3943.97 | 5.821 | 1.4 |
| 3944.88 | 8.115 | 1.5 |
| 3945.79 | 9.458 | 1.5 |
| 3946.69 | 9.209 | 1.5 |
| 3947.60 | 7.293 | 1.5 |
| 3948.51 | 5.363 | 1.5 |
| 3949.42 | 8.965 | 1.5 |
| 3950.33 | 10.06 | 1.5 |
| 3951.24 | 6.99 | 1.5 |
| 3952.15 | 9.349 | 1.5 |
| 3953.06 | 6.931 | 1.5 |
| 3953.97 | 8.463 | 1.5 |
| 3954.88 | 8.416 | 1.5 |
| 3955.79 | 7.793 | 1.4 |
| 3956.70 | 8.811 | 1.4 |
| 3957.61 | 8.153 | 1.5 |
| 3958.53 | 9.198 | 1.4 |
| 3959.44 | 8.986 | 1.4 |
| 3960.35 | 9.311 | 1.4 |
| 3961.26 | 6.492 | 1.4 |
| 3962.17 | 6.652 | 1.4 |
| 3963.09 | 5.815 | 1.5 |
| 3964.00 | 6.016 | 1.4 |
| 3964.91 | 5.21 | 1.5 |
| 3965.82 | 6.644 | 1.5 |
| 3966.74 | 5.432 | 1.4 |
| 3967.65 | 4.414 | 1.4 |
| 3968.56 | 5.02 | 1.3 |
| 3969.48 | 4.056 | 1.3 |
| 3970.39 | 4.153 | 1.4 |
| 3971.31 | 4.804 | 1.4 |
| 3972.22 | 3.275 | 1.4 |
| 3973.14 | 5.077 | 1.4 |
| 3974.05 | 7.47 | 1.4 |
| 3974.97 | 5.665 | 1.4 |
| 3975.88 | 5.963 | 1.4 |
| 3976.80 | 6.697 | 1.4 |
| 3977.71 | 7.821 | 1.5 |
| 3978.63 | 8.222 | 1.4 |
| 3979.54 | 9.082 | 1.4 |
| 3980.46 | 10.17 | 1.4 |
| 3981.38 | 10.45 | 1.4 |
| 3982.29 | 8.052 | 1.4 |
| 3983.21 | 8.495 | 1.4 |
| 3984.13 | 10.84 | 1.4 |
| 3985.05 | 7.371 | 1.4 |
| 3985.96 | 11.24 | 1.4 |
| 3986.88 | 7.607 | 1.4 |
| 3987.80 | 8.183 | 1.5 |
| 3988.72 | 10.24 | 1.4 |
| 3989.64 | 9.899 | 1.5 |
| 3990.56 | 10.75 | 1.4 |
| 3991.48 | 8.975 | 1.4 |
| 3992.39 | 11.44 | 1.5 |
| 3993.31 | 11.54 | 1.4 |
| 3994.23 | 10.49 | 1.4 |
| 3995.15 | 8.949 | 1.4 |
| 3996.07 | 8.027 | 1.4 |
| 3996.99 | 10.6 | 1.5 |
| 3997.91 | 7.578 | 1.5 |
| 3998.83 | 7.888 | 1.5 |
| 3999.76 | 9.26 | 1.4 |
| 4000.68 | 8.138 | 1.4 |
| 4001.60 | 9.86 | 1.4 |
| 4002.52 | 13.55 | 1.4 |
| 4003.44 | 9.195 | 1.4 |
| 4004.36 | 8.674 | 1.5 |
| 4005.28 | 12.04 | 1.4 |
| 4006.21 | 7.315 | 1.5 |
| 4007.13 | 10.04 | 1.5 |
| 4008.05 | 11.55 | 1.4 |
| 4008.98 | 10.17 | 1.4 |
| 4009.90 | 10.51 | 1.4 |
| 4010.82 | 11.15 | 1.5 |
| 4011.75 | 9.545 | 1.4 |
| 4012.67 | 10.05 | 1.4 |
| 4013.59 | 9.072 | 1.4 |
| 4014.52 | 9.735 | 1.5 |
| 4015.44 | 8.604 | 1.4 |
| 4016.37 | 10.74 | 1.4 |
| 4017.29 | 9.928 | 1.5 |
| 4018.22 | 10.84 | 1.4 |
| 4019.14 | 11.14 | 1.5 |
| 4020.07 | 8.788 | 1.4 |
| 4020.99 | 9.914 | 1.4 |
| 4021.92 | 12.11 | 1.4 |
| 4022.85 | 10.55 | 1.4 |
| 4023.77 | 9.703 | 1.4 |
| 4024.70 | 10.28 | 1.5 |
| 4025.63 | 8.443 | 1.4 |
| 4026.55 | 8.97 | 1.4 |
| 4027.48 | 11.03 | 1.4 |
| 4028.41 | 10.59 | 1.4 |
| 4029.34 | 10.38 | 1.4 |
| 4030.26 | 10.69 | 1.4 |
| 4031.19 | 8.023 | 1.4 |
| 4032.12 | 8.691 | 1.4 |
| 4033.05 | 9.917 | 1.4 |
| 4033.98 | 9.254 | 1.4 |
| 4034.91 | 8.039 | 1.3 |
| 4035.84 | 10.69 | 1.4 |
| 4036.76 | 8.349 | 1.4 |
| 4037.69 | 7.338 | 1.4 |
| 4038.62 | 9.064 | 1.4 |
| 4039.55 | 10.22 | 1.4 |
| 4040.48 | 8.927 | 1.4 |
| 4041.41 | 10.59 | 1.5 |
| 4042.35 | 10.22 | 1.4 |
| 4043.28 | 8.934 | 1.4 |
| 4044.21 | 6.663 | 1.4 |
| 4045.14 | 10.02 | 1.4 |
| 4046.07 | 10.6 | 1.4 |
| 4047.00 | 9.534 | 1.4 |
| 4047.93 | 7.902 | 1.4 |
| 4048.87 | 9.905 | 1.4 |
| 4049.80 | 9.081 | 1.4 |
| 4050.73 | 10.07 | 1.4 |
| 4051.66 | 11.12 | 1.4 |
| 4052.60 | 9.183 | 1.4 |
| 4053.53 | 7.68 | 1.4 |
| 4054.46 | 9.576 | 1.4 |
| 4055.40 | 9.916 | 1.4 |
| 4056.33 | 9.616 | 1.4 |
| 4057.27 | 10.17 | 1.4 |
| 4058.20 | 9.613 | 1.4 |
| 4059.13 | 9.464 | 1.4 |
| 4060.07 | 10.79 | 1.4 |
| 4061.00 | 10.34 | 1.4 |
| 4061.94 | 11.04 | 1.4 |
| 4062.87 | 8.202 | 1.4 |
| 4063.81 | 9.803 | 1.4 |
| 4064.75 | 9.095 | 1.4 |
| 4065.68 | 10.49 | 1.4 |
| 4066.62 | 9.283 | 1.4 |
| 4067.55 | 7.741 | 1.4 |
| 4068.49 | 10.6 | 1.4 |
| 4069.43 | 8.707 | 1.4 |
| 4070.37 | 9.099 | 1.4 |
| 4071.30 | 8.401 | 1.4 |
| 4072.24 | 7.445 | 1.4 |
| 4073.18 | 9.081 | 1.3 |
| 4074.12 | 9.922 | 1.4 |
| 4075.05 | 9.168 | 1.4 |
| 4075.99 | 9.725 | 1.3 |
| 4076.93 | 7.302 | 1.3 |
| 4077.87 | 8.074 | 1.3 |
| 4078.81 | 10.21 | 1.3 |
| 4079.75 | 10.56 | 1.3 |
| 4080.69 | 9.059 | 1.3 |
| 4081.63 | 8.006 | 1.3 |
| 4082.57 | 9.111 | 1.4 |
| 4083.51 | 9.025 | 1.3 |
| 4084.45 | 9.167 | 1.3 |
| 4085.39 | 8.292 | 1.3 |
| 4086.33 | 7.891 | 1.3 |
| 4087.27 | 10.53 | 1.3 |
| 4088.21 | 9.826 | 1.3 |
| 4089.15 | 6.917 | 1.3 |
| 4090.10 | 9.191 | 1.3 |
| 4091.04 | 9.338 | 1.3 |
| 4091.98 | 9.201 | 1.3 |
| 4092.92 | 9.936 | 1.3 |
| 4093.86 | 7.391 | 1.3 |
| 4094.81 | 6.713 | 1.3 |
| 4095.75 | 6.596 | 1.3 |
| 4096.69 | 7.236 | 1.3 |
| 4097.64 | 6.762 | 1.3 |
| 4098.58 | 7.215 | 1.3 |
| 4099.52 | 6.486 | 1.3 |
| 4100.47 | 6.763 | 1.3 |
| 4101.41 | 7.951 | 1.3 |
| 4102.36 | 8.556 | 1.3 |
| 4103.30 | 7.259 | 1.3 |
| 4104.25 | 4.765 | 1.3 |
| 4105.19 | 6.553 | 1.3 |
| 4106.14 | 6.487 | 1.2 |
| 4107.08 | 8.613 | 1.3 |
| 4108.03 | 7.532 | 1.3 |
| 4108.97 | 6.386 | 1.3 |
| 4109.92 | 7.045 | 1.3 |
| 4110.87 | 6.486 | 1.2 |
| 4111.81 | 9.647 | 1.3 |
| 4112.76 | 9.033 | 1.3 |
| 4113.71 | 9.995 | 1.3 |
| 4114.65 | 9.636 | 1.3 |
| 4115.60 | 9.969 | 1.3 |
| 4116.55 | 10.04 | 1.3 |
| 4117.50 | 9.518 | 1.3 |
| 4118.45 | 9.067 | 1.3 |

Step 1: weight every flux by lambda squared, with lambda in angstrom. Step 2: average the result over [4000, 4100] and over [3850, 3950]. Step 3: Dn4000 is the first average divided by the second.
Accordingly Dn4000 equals 1.3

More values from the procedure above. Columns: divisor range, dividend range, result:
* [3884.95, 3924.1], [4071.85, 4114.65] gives 1.13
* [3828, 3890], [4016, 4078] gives 1.32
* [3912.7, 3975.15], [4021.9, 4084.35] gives 1.42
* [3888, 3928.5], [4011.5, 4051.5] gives 1.30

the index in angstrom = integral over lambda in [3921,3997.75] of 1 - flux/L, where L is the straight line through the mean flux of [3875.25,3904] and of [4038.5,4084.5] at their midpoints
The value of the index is 6.72 angstrom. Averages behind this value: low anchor 7.57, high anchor 9.35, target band 7.58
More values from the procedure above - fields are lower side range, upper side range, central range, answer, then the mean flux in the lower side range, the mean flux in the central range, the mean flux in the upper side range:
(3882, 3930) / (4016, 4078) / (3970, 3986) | 2.3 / 7.72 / 7.41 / 9.51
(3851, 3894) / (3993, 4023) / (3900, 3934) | 4.5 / 8.41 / 7.7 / 9.91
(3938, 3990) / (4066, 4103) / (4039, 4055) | -2.3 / 7.61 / 9.42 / 8.53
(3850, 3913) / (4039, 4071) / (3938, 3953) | 1.2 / 8.52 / 8.16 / 9.53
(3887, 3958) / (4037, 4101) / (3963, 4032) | -3.8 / 7.66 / 8.83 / 8.98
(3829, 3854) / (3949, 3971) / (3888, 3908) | -2.5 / 7.07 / 7.97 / 7.12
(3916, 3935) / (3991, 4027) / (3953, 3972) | 3.3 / 6.68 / 6.65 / 9.88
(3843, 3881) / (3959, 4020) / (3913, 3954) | 6.8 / 9.02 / 7.29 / 8.53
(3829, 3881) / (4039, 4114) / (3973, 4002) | -1.3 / 8.08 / 8.85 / 8.76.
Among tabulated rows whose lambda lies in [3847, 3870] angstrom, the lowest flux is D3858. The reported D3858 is 5.272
